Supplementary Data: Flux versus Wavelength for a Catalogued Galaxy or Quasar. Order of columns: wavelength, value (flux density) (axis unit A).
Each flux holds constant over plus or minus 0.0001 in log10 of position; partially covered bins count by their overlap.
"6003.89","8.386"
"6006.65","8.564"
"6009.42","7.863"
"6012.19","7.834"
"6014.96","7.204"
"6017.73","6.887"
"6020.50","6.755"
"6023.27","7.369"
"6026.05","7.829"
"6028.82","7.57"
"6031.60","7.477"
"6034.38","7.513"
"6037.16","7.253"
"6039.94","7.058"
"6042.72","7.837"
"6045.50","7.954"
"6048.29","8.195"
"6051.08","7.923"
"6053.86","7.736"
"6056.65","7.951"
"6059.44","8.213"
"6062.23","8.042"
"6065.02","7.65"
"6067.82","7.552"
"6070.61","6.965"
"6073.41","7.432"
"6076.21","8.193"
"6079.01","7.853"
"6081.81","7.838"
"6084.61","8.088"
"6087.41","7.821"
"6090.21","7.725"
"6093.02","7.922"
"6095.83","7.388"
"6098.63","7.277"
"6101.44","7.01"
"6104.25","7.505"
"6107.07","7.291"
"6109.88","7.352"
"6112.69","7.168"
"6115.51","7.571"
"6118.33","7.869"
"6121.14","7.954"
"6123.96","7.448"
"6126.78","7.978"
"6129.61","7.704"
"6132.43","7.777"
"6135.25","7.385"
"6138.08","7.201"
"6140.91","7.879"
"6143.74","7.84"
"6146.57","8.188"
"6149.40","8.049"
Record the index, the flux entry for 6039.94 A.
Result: 7.058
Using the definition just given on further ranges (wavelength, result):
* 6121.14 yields 7.954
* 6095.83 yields 7.388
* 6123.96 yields 7.448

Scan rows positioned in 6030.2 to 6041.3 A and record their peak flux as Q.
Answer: 7.513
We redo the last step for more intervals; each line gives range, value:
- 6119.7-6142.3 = 7.978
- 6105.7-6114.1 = 7.352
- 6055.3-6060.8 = 8.213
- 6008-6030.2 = 7.863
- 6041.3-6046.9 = 7.954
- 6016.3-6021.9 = 6.887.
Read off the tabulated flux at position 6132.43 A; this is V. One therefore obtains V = 7.777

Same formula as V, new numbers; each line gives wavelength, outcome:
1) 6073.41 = 7.432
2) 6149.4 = 8.049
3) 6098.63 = 7.277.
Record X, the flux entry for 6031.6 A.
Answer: 7.477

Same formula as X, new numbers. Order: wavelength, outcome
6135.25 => 7.385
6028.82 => 7.57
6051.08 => 7.923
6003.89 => 8.386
